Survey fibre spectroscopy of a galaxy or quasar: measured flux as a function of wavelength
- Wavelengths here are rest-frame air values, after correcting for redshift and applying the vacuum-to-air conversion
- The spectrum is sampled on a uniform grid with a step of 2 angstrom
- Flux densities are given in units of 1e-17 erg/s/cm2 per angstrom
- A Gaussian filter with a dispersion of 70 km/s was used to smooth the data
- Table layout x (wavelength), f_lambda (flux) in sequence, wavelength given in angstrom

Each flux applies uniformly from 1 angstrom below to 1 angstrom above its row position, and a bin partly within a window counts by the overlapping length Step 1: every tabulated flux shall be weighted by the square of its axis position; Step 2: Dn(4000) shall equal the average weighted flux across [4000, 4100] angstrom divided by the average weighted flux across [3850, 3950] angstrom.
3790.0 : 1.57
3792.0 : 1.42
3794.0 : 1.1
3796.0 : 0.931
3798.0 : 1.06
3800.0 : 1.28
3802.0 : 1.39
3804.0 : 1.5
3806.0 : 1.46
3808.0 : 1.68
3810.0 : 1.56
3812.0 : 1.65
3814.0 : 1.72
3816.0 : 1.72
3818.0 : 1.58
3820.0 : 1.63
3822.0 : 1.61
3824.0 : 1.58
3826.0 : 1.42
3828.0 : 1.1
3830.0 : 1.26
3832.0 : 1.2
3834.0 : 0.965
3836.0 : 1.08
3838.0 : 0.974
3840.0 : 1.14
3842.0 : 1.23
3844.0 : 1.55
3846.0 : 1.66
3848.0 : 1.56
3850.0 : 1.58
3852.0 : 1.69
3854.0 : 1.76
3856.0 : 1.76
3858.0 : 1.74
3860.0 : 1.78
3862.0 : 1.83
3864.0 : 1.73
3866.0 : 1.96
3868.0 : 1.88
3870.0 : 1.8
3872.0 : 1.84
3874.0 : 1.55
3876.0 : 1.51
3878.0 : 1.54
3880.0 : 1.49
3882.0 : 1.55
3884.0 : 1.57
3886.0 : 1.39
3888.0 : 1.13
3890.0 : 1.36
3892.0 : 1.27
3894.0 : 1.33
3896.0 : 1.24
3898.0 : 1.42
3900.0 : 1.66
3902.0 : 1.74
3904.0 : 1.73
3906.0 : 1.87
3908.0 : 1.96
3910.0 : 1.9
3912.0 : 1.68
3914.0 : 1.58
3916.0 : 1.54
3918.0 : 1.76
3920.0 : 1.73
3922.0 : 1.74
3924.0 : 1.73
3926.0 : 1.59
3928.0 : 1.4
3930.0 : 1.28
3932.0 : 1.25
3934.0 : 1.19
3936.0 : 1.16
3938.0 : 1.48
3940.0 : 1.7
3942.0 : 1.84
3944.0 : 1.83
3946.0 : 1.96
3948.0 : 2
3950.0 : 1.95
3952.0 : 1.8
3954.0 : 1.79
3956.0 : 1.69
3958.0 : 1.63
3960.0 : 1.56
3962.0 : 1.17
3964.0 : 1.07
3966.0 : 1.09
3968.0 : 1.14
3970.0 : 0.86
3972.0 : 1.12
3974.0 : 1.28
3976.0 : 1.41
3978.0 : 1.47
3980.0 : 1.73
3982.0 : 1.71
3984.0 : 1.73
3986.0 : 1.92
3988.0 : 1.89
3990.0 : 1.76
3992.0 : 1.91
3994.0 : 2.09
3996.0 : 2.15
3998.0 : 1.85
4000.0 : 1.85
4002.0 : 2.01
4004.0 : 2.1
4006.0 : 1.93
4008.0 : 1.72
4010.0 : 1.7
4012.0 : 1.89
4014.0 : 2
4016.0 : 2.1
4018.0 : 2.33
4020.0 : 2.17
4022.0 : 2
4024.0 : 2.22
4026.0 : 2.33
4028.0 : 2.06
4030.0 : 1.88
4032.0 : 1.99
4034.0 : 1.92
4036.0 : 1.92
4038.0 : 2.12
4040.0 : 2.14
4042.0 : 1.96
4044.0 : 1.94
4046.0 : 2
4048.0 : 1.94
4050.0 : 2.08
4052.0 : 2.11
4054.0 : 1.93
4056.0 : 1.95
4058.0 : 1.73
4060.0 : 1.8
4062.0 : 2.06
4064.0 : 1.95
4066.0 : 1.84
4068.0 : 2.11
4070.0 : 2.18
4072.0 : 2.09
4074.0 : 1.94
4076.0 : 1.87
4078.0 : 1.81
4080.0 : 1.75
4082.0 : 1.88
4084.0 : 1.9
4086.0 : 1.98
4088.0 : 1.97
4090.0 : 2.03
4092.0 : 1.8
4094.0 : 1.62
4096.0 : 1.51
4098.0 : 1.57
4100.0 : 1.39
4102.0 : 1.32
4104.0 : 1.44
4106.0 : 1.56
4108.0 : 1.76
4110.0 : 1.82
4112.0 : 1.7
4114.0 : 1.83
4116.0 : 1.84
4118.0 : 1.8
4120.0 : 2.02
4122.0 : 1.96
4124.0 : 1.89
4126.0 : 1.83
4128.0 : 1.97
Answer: 1.29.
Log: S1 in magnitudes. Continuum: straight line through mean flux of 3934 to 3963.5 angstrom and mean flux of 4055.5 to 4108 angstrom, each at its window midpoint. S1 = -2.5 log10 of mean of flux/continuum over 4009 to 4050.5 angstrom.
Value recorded -0.16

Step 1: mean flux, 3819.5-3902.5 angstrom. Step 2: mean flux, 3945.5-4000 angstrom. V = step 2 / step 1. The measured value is 1.1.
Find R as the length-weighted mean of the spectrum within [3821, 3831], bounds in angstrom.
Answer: 1.39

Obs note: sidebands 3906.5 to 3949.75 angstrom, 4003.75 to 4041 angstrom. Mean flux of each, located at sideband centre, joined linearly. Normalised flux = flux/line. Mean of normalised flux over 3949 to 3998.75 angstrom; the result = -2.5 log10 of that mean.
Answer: 0.15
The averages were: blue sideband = 1.64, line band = 1.59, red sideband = 2.03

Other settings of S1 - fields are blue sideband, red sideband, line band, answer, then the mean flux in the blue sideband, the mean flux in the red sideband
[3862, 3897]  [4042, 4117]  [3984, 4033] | -0.15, 1.55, 1.84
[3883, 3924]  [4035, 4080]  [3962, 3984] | 0.33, 1.58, 1.97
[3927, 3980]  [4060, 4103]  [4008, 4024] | -0.22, 1.47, 1.84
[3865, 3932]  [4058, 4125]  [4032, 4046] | -0.14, 1.59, 1.82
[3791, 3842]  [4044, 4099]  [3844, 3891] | -0.12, 1.36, 1.9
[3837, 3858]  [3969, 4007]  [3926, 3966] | 0.07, 1.5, 1.72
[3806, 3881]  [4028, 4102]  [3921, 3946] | 0.11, 1.55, 1.9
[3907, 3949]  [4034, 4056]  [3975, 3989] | 0.07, 1.63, 2.01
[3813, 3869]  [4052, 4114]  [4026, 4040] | -0.15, 1.52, 1.81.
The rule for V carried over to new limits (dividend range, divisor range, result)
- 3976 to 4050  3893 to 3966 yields 1.22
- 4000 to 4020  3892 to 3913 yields 1.21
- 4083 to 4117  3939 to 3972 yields 1.10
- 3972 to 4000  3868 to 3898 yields 1.18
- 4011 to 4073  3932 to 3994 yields 1.29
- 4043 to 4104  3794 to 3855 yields 1.32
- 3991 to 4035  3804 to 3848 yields 1.41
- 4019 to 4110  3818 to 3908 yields 1.25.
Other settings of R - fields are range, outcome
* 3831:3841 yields 1.07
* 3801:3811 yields 1.52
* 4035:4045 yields 2.02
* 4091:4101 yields 1.58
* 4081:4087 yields 1.92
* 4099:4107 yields 1.43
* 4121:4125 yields 1.92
